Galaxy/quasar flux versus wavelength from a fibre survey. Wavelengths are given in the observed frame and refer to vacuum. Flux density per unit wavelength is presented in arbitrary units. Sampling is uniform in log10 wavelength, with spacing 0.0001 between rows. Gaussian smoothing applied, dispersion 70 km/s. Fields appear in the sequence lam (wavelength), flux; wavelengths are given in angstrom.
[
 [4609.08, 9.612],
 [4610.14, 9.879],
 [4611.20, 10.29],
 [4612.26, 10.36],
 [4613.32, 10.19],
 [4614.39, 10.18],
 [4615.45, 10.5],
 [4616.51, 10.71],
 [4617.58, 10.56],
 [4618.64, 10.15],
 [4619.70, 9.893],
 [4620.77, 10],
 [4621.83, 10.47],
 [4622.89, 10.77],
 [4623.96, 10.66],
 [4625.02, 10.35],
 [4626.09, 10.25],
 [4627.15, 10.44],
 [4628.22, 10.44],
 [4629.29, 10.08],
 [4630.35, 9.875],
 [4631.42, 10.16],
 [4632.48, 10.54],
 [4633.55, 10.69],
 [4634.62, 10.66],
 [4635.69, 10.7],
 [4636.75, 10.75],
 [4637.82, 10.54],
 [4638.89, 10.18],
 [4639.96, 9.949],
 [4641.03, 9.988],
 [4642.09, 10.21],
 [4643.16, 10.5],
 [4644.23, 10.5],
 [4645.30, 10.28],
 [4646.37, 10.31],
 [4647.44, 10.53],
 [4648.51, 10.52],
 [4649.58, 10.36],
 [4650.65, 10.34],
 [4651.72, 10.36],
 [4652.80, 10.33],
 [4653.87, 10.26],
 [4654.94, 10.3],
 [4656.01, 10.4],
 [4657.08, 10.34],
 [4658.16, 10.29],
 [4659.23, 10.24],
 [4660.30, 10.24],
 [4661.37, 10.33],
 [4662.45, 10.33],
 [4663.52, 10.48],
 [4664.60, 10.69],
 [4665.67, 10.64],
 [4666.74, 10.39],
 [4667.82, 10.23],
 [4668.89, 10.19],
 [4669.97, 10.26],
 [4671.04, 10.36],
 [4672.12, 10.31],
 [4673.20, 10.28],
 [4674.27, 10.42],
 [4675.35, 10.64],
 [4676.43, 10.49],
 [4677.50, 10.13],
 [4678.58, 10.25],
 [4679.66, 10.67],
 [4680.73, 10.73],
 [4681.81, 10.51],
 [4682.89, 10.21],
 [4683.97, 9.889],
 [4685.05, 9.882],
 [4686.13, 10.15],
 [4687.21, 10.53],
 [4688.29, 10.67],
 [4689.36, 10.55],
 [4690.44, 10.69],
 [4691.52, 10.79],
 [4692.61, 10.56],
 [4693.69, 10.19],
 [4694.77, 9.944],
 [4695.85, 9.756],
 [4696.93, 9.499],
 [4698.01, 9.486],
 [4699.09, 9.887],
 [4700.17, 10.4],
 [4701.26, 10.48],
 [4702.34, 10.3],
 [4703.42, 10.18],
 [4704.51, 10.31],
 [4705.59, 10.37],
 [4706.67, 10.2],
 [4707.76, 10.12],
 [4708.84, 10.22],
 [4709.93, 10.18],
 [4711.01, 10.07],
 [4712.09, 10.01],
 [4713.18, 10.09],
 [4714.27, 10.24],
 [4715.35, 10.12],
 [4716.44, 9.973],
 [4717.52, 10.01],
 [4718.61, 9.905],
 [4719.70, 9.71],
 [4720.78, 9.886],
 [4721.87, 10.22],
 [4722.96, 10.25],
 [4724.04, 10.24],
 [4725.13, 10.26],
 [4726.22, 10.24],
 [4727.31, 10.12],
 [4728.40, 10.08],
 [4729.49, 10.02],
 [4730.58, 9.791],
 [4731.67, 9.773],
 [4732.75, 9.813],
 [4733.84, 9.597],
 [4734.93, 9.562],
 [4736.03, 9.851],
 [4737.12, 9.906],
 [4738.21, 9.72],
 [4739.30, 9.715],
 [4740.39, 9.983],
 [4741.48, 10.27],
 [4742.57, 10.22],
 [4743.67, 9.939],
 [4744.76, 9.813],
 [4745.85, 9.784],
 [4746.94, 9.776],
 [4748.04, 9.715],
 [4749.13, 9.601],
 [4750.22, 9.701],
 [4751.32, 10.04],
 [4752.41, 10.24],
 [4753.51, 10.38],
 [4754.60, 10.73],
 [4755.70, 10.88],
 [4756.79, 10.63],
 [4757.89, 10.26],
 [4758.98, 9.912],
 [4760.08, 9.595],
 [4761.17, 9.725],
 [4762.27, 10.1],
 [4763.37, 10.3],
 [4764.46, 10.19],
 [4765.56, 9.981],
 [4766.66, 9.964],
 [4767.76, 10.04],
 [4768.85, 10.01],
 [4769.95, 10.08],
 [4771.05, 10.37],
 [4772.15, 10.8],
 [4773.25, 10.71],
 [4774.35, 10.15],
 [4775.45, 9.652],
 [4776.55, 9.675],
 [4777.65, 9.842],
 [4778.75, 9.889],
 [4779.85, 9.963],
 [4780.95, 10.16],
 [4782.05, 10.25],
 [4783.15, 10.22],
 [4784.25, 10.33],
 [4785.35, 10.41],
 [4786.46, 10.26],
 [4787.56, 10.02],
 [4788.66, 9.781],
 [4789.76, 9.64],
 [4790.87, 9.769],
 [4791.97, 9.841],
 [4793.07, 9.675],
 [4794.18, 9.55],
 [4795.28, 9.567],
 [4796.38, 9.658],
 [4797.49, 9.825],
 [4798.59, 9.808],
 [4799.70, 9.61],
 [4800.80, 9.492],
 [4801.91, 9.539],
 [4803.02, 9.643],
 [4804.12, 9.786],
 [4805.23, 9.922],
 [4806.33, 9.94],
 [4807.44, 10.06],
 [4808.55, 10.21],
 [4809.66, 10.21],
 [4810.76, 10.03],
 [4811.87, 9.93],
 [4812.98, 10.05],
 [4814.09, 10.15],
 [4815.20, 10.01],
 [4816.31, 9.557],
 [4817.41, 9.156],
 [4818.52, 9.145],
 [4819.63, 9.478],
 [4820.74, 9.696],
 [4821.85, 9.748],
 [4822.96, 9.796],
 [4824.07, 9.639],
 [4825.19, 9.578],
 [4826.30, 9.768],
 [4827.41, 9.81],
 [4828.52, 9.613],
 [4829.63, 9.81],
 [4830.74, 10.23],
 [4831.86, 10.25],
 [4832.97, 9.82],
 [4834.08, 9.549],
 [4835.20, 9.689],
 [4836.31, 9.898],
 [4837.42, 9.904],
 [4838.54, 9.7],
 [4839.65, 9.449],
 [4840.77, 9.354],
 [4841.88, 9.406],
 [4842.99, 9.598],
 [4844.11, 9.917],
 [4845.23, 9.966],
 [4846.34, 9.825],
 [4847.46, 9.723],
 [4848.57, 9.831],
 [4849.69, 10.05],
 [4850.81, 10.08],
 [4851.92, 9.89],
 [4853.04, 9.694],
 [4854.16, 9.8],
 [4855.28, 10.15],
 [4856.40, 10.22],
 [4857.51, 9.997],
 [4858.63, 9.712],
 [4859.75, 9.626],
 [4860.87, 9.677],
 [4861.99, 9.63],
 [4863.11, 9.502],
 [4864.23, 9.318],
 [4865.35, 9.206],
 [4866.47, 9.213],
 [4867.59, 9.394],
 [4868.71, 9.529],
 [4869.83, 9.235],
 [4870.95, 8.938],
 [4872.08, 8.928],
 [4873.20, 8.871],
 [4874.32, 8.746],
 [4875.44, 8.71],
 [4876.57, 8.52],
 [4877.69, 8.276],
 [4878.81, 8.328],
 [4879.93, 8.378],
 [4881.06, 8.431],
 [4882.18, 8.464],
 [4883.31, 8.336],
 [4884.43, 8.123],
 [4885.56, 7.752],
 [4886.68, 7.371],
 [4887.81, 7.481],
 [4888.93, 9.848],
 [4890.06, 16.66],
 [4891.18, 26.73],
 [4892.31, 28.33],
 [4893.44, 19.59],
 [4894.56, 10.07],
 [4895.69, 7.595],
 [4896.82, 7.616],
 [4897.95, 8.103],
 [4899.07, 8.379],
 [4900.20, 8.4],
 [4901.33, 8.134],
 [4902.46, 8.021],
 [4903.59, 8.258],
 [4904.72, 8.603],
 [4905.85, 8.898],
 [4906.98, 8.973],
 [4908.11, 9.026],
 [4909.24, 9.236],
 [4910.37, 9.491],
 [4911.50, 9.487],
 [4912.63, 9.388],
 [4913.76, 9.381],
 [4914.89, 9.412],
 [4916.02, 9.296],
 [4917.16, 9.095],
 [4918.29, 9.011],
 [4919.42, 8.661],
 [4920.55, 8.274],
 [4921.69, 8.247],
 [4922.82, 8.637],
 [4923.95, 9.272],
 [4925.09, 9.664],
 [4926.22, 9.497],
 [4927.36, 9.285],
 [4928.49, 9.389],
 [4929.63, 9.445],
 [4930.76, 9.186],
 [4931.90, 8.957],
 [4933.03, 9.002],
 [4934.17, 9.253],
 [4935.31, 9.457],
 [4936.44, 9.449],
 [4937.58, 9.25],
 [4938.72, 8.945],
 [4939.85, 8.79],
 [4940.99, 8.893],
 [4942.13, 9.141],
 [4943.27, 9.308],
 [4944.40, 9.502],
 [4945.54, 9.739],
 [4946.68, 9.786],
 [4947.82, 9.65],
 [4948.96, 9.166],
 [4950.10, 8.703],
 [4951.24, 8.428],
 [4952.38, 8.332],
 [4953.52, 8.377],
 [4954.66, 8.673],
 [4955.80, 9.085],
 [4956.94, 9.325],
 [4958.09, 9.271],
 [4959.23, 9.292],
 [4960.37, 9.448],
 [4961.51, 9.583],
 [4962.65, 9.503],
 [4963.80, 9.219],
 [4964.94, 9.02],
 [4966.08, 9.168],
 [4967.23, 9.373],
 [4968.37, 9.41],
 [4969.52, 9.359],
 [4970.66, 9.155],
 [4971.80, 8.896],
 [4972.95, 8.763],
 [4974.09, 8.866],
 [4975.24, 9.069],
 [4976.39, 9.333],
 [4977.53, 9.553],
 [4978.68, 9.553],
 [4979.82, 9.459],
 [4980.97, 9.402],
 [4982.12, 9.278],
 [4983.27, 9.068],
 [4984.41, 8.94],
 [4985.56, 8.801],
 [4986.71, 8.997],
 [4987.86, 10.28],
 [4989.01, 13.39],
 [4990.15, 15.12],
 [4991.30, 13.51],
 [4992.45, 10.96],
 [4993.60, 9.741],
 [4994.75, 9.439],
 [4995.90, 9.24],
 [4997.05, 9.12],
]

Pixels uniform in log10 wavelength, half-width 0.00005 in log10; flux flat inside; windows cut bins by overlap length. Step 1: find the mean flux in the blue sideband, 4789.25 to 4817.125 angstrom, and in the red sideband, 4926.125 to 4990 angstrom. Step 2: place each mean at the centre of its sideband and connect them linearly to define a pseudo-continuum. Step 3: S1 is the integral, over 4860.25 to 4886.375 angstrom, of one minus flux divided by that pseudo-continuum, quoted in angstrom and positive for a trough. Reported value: 2.1 angstrom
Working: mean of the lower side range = 9.81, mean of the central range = 8.83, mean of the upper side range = 9.31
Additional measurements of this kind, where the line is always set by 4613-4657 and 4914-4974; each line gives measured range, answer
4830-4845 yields -0.3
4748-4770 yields -0.5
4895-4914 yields 1.3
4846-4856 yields -0.4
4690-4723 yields -0.2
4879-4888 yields 1.2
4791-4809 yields -0.1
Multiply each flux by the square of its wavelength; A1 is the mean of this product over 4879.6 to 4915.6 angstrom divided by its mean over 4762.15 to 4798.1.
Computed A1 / 1.09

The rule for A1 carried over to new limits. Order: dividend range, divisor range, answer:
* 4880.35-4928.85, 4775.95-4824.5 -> 1.06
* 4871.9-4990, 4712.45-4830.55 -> 1.03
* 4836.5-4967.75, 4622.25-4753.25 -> 1.03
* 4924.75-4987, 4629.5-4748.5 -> 1.01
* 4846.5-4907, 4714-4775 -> 1.05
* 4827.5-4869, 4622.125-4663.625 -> 1.02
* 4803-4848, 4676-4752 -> 1.02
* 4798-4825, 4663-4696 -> 1.00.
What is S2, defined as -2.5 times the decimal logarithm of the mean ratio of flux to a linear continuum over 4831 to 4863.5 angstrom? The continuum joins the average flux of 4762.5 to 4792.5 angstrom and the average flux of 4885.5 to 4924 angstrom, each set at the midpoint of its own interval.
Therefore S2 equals 0.05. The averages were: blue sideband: 10.1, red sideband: 10.4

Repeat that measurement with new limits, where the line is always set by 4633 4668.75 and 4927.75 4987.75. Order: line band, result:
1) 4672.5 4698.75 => -0.004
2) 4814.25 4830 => 0.008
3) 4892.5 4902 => -0.112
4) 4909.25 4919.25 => 0.007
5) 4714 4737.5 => 0.012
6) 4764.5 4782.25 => -0.020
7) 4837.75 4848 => -0.003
